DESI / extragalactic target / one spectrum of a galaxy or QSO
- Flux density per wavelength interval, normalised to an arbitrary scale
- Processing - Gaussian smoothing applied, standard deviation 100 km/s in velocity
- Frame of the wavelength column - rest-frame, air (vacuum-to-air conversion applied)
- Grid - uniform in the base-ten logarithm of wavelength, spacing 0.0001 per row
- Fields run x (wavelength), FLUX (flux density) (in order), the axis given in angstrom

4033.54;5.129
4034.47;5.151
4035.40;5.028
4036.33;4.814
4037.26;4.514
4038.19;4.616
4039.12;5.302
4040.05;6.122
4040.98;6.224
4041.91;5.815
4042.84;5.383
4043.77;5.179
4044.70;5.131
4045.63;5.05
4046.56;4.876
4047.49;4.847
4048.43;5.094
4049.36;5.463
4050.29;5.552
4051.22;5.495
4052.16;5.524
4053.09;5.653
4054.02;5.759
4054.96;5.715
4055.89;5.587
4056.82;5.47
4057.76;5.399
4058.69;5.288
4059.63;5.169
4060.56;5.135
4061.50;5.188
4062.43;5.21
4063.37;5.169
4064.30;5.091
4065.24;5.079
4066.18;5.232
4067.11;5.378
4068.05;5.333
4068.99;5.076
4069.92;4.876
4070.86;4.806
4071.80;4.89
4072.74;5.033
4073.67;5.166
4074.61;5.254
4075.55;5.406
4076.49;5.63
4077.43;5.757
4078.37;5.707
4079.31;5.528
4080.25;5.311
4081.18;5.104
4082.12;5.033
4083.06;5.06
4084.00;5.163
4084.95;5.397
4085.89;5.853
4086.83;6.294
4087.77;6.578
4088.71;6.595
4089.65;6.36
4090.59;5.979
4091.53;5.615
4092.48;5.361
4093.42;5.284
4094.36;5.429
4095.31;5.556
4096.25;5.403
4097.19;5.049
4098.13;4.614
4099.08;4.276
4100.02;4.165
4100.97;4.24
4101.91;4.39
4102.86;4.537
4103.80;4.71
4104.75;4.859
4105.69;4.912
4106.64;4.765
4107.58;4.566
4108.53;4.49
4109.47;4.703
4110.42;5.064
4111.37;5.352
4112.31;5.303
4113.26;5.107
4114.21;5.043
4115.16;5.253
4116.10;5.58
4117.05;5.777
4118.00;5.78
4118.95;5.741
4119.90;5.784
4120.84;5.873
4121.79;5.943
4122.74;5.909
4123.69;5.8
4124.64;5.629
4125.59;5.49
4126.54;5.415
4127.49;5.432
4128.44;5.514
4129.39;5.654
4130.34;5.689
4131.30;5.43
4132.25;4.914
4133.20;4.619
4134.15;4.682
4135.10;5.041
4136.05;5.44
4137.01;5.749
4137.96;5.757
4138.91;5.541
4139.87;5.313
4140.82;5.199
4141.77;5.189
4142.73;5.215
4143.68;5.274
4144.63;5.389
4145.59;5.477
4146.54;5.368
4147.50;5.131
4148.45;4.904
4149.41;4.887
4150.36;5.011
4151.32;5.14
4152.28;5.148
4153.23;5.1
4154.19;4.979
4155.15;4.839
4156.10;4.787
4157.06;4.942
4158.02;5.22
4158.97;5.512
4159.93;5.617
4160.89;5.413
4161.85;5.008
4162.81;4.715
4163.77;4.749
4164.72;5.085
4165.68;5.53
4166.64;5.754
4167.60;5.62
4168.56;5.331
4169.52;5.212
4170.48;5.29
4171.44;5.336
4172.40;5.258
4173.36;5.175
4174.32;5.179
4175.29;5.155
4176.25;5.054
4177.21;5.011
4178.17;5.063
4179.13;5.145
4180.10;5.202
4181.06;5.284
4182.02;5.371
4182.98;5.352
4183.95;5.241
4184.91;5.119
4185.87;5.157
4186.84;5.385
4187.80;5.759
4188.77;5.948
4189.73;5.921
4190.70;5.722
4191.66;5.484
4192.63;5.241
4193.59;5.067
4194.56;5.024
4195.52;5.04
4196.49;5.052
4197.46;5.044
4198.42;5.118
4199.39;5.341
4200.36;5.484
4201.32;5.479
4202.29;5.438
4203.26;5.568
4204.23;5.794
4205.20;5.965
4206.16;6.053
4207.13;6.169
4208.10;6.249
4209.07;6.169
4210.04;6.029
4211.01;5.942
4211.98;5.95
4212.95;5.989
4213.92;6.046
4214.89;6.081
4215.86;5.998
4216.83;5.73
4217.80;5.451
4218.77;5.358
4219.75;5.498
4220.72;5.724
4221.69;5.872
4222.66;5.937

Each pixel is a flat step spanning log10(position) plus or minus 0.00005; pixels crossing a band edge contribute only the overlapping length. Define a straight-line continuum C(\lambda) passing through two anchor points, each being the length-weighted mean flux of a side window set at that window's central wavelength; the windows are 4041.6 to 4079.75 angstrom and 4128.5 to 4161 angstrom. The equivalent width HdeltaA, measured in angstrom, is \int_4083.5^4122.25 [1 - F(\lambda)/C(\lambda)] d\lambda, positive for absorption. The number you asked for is -0.2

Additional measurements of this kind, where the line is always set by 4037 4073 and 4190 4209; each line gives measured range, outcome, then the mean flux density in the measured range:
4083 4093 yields -1.0 angstrom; 5.87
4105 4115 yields 0.8 angstrom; 4.94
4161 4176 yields 0.6 angstrom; 5.23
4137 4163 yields 1.1 angstrom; 5.2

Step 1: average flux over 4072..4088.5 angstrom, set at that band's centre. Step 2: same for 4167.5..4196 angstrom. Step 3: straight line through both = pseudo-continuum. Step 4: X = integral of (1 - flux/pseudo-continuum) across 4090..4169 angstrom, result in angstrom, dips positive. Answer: 2.64 angstrom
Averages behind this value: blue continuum 5.5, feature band 5.22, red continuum 5.3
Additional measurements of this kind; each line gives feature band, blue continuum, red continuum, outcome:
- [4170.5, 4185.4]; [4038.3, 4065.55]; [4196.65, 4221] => 1.2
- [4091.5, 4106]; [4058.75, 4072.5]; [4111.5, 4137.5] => 1.2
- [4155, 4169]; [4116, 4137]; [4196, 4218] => 1.0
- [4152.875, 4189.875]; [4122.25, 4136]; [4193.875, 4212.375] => 1.8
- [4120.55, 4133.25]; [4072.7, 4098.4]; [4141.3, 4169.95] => -0.5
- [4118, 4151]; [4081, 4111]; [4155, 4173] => -1.2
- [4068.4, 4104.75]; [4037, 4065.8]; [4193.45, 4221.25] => 0.9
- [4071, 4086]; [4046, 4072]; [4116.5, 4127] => 0.3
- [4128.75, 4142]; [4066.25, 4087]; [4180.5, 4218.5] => 0.3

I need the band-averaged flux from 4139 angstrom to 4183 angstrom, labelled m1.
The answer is 5.2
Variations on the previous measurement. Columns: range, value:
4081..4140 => 5.32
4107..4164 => 5.28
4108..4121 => 5.33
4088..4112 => 5.07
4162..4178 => 5.21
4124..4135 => 5.31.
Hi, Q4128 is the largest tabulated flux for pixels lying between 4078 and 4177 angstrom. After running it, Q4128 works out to 6.595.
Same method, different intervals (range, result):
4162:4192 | 5.948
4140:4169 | 5.754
